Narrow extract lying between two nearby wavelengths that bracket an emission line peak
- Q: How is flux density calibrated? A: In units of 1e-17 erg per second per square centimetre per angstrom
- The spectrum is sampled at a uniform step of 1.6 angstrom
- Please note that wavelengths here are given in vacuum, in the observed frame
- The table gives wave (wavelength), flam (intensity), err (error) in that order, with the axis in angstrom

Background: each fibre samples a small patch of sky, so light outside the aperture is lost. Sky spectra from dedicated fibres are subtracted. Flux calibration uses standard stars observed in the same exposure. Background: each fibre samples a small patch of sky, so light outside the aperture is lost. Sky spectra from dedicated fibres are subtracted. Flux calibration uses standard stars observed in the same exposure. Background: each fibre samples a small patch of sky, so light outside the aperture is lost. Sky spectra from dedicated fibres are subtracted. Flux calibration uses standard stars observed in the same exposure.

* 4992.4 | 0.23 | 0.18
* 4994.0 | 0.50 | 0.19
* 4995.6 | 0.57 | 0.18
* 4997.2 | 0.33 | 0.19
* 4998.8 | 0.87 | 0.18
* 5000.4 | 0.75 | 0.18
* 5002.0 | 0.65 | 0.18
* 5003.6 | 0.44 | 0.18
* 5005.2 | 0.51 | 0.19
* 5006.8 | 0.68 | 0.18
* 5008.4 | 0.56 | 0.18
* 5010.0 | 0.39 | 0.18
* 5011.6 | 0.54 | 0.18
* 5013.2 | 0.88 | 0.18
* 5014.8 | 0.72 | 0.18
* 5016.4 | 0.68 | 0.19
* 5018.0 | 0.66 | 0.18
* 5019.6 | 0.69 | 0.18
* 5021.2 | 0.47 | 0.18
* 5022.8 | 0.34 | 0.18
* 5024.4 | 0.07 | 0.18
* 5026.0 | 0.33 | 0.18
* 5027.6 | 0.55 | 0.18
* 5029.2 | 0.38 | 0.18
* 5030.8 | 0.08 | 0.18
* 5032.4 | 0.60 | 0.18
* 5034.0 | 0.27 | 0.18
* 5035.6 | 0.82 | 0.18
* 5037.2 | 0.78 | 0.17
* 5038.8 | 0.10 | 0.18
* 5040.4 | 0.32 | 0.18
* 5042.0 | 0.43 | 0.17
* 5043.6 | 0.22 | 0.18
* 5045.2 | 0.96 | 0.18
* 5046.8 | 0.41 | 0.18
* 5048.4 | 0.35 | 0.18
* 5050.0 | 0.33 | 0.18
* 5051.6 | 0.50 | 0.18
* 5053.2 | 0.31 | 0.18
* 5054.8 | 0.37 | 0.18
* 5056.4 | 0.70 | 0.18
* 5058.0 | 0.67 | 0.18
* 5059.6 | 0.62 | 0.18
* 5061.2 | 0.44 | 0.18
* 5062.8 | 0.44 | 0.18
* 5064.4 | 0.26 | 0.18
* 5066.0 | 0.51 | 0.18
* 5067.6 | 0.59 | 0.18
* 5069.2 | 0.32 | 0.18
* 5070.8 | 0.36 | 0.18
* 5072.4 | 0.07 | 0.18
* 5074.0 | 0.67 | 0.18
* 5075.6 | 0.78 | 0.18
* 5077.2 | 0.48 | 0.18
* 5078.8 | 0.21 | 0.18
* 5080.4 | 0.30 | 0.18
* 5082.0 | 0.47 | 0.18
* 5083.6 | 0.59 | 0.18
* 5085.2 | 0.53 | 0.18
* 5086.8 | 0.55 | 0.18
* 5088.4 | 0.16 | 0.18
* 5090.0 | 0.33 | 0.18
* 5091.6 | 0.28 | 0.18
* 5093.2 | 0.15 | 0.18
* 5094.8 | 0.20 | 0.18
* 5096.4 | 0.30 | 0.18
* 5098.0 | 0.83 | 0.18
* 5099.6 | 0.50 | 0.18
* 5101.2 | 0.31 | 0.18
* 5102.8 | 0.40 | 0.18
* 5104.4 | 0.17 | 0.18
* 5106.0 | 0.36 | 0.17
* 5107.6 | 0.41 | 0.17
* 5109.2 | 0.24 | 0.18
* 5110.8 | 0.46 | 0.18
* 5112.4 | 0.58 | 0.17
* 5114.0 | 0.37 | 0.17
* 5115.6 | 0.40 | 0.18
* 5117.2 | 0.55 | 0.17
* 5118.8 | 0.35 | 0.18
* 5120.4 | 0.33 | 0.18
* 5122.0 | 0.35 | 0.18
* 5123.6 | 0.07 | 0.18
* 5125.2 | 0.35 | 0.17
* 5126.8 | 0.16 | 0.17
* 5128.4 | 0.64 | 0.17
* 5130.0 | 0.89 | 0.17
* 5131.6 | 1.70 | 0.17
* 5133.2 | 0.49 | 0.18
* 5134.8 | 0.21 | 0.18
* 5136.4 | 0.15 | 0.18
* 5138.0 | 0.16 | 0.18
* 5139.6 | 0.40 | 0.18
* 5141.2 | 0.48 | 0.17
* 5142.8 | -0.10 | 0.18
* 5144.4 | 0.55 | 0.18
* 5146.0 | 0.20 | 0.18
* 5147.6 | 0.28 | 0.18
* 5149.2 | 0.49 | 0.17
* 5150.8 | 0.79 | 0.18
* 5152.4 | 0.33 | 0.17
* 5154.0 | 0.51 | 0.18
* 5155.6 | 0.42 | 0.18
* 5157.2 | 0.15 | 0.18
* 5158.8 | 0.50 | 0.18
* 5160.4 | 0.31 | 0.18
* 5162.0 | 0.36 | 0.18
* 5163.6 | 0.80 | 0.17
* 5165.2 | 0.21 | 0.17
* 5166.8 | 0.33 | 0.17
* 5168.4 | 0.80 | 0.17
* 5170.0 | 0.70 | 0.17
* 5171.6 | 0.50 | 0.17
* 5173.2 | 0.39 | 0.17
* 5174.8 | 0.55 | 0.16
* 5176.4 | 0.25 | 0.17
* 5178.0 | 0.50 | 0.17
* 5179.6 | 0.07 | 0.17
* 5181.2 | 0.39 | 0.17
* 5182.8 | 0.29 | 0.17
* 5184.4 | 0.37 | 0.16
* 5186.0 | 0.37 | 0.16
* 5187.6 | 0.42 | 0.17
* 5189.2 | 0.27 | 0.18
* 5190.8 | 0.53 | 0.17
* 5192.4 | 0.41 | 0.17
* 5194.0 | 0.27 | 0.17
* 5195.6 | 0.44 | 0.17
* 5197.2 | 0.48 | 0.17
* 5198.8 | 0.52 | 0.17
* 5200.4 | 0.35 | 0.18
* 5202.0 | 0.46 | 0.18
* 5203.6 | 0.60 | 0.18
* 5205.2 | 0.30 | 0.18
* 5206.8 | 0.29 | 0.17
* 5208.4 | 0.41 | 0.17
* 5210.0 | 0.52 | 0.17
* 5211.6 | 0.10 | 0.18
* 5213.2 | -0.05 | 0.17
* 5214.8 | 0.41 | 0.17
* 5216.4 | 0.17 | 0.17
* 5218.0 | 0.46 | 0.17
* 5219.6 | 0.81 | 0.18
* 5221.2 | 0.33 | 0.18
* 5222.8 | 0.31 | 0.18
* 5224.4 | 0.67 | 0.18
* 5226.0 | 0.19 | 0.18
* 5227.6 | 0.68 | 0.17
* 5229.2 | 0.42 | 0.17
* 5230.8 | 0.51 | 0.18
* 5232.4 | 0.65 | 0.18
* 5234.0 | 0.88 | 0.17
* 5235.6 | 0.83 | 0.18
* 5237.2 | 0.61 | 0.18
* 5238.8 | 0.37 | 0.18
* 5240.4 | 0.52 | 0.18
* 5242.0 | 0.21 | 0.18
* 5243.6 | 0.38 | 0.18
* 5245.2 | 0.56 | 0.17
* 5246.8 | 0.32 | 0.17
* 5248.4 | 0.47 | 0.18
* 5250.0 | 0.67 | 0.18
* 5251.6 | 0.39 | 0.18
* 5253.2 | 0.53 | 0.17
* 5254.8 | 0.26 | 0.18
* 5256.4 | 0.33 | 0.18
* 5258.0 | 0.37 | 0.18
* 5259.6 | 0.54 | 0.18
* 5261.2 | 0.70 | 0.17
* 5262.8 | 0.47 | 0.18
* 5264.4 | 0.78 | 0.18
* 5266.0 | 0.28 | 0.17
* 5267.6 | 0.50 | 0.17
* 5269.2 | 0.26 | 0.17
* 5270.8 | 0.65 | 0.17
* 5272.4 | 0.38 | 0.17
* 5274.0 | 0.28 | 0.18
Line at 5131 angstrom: H-beta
